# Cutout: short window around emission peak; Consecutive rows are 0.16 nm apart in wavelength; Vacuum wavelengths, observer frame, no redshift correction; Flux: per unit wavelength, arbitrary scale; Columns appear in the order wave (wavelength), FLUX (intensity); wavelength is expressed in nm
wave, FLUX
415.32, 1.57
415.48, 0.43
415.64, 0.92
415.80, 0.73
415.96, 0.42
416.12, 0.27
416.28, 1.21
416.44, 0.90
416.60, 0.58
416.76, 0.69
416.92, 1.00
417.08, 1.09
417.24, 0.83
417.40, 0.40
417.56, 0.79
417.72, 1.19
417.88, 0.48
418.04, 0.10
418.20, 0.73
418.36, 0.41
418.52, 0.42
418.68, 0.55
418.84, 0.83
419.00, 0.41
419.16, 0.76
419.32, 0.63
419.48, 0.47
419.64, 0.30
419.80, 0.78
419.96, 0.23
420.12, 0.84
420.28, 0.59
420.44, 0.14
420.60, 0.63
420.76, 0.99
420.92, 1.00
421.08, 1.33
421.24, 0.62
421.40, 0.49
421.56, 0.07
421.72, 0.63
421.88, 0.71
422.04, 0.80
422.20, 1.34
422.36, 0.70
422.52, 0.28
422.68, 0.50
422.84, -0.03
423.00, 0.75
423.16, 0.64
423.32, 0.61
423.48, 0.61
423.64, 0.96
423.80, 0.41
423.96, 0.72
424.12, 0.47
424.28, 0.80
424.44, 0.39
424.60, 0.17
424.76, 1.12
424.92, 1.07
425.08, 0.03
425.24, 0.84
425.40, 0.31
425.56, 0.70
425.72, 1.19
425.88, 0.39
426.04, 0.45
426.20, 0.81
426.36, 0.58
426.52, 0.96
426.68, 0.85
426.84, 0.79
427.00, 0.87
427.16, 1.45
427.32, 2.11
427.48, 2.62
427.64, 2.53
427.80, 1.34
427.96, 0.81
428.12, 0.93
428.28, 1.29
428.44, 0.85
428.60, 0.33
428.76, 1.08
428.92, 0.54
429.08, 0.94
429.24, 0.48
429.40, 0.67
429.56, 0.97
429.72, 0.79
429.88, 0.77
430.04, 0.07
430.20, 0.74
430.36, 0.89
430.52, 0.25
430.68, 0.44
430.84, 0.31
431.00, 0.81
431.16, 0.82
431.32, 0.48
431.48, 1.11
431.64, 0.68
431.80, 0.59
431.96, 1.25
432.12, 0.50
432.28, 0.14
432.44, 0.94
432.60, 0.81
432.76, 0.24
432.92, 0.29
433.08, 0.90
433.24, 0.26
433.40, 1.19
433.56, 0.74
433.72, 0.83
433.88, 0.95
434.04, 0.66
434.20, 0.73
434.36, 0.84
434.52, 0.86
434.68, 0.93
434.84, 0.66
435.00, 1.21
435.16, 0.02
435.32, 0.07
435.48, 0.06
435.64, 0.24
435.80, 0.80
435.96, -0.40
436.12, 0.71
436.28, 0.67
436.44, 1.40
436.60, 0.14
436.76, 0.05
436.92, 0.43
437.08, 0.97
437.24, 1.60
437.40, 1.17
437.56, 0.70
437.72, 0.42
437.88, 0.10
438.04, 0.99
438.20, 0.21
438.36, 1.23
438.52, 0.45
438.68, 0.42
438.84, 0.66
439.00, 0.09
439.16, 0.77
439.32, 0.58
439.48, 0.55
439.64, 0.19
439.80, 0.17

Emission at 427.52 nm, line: [O II] 3727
